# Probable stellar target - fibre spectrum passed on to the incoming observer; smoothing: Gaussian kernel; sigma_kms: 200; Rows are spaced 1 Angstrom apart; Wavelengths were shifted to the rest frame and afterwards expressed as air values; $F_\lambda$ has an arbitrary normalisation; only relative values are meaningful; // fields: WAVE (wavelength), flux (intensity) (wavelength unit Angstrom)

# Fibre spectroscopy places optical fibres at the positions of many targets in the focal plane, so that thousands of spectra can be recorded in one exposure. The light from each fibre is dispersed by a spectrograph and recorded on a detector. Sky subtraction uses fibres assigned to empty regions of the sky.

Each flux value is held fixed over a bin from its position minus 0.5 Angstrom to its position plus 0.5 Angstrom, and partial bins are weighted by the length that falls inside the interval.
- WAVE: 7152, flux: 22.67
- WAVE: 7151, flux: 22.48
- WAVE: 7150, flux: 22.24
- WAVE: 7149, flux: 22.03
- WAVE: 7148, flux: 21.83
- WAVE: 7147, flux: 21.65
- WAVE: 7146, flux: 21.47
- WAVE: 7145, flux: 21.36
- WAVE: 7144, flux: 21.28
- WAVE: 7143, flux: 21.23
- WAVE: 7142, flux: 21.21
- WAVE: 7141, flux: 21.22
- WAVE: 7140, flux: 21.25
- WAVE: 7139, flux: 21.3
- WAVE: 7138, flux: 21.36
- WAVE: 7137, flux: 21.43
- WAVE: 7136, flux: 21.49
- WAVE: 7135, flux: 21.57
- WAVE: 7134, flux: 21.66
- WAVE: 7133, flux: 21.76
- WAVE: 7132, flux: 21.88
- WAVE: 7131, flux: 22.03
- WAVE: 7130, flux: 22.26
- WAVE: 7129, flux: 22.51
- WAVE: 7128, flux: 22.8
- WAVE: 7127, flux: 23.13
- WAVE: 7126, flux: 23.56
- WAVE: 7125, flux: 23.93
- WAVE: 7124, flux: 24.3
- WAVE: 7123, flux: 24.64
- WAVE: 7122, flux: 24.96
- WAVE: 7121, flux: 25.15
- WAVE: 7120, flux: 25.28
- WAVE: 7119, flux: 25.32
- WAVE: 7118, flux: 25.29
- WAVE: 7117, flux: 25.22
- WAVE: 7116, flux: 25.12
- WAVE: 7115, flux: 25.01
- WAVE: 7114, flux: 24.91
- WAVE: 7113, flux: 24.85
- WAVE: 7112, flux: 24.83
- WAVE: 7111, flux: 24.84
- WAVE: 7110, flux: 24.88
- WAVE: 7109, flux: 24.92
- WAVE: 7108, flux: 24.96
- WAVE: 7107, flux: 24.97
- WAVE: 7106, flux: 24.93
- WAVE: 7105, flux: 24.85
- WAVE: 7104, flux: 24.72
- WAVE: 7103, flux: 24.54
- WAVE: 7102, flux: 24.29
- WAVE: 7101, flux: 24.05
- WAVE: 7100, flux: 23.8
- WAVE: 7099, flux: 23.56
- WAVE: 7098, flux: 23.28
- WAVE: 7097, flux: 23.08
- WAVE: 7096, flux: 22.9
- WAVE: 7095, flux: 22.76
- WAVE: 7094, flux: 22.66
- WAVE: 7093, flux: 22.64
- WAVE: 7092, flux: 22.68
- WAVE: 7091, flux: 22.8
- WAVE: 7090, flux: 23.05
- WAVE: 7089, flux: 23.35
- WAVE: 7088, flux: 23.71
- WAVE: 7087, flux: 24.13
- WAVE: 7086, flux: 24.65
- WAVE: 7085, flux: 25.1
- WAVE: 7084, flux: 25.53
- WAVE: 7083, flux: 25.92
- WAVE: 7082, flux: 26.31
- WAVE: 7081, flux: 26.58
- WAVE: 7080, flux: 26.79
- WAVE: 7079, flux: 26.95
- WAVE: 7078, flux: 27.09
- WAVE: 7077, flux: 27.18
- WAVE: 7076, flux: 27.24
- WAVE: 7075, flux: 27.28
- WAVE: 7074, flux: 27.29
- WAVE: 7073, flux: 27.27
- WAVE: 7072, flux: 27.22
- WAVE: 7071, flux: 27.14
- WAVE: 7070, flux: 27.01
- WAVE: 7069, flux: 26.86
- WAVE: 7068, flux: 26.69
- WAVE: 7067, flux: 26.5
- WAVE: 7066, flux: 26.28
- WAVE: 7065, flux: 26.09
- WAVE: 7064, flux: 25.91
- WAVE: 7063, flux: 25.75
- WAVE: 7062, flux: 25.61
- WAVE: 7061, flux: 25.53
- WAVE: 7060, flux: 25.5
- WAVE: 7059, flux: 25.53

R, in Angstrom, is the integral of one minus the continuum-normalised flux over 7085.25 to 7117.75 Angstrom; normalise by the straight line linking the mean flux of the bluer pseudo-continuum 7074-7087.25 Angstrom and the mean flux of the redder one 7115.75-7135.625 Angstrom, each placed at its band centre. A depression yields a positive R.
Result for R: 1.2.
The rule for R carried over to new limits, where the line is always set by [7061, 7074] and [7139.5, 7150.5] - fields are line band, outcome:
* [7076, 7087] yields -0.23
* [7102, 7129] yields -1.41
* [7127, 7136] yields 0.12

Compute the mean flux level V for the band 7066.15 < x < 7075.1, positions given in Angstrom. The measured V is 27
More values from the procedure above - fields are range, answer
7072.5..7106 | 24.8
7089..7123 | 24.3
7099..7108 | 24.5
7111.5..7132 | 24.2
